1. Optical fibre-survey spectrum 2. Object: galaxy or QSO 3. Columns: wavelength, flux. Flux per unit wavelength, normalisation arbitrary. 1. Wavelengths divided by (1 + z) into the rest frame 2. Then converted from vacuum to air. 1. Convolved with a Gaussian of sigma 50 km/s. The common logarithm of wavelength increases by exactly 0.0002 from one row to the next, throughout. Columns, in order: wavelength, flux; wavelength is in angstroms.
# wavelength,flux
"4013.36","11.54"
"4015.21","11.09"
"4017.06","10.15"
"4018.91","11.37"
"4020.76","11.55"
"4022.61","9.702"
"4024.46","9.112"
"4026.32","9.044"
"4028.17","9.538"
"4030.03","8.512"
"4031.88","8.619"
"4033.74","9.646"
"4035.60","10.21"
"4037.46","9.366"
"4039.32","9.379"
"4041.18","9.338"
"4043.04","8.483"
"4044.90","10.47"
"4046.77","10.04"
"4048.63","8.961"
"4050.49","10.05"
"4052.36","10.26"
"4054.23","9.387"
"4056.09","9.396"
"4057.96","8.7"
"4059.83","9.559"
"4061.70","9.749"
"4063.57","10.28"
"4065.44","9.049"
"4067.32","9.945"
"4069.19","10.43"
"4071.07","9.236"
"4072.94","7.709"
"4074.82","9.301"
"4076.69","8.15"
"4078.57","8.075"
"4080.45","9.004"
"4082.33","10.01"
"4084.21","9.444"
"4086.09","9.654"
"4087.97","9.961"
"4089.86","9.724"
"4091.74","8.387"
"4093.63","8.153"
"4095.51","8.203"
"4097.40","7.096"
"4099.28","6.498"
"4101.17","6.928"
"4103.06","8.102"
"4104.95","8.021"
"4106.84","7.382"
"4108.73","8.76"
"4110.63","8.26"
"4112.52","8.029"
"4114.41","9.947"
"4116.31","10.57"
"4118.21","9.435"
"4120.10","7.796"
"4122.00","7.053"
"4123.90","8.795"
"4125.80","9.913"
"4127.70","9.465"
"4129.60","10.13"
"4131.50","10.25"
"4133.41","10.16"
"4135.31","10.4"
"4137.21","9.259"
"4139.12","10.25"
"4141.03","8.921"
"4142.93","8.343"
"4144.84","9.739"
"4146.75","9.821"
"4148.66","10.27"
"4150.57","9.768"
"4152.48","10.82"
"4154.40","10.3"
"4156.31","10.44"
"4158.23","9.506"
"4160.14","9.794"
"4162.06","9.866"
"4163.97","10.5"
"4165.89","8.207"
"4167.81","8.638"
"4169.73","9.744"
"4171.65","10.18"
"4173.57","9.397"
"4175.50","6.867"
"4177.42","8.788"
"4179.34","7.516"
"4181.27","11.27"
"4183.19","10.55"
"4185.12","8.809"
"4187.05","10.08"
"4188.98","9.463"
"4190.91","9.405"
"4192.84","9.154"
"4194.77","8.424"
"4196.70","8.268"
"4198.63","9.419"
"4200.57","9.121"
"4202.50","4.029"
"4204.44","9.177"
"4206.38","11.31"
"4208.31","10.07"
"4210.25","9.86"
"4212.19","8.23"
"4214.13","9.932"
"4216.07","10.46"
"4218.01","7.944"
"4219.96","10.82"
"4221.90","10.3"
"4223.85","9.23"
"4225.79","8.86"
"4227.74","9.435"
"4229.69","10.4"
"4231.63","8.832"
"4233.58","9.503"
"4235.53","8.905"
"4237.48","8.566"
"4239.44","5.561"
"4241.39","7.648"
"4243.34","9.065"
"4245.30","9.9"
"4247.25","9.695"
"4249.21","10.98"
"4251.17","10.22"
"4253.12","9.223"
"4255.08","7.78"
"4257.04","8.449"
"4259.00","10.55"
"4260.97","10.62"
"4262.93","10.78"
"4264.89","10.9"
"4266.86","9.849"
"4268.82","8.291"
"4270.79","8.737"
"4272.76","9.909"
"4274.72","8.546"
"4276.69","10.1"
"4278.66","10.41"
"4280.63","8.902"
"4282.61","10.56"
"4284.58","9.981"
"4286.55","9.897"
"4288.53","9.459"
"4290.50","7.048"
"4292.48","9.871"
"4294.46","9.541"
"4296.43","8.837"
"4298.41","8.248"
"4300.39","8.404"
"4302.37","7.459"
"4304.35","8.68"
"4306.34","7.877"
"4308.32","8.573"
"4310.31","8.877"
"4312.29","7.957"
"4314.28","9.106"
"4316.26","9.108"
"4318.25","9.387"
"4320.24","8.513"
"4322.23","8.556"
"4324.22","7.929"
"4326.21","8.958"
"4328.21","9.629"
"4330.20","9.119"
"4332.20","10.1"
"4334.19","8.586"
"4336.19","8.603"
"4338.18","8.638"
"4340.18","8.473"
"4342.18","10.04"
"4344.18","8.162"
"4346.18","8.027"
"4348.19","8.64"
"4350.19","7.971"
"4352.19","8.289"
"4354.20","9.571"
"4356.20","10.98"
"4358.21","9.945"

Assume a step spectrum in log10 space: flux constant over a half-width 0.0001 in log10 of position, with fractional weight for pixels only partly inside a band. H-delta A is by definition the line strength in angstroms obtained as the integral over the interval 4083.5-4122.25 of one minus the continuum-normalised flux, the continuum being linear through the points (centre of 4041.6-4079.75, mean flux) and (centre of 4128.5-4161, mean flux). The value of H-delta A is 4.7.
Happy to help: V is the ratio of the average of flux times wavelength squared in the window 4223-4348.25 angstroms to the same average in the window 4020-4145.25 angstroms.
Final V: 1.09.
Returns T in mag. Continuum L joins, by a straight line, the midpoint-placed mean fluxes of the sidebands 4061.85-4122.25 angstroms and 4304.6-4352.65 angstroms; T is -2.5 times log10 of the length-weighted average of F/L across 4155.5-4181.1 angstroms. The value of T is -0.06 mag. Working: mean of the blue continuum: 8.74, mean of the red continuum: 8.72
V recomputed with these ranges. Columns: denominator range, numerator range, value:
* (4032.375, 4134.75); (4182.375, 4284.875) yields 1.11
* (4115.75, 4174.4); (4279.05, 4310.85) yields 1.00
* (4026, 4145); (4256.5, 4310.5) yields 1.12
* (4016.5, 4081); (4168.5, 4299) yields 1.07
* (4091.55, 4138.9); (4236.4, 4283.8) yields 1.15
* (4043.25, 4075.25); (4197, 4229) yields 1.05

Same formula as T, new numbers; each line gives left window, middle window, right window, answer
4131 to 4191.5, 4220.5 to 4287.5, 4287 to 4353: -0.04 mag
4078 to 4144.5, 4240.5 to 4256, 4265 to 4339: -0.04 mag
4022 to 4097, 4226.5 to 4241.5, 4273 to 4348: 0.05 mag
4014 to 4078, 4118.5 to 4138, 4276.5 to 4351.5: 0.00 mag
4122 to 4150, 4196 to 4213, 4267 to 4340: 0.06 mag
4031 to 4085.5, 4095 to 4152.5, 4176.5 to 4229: 0.04 mag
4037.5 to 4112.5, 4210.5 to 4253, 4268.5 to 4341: -0.04 mag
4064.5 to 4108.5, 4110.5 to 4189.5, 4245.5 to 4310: -0.07 mag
